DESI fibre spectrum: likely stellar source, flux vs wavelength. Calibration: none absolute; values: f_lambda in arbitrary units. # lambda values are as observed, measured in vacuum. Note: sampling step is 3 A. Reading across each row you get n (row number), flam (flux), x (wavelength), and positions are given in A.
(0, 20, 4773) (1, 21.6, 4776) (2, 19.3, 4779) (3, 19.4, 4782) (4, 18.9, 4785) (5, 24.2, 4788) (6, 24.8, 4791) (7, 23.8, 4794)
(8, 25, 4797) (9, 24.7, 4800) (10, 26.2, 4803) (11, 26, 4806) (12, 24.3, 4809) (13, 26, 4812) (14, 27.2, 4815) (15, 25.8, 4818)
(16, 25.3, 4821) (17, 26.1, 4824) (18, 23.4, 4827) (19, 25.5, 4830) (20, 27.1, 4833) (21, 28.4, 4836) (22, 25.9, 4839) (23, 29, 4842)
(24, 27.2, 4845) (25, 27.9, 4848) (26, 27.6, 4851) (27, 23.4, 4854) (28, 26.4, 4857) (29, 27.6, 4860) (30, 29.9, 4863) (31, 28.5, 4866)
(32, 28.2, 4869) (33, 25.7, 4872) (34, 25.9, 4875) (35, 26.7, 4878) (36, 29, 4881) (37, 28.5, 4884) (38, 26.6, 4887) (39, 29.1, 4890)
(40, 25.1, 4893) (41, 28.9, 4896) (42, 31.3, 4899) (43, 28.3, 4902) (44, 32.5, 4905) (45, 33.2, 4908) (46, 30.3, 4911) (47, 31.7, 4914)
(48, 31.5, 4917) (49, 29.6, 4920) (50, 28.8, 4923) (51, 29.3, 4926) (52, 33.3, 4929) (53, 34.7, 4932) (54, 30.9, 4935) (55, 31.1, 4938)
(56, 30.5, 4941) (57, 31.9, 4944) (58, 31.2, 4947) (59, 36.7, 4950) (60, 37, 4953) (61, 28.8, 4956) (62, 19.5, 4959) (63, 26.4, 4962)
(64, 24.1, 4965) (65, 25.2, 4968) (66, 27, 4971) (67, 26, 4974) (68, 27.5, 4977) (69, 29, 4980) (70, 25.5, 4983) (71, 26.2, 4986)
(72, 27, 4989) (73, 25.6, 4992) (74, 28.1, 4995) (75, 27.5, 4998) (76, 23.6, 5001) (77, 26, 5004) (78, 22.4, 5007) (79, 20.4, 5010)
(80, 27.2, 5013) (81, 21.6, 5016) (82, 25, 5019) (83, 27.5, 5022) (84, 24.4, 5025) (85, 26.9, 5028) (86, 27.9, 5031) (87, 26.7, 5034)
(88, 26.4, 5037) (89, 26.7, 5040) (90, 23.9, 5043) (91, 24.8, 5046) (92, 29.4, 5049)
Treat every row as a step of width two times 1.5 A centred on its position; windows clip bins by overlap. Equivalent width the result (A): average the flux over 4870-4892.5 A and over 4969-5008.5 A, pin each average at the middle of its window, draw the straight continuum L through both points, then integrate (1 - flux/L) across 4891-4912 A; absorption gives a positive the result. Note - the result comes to -2.2 A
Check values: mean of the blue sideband 27.3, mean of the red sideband 26.2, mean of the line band 29.9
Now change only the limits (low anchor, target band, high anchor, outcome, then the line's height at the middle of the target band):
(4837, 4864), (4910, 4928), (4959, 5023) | -2.68 A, 26.4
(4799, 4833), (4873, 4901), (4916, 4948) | 1.10 A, 29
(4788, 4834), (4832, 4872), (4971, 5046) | -3.08 A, 25.4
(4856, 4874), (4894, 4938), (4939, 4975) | -4.14 A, 28.3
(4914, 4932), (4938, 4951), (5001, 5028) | -1.26 A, 29.4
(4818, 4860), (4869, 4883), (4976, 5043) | -0.40 A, 26.3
